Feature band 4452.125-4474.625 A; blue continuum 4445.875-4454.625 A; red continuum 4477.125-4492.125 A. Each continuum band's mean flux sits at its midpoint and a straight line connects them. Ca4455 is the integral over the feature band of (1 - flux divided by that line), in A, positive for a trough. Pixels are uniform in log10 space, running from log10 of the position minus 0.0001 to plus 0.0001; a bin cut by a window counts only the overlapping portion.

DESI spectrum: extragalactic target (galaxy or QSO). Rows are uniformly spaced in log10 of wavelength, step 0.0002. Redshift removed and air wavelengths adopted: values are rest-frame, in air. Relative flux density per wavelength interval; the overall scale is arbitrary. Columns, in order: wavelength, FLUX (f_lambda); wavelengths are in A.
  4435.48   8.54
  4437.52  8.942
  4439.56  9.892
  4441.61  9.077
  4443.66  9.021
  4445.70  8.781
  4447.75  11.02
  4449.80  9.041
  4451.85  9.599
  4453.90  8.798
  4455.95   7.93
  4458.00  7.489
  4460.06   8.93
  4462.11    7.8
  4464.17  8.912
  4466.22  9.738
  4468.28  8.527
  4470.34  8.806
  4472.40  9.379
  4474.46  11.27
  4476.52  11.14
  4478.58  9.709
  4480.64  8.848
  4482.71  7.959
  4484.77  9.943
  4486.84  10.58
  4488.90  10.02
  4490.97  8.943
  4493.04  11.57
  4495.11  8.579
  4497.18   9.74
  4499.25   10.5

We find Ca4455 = 1.7 A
